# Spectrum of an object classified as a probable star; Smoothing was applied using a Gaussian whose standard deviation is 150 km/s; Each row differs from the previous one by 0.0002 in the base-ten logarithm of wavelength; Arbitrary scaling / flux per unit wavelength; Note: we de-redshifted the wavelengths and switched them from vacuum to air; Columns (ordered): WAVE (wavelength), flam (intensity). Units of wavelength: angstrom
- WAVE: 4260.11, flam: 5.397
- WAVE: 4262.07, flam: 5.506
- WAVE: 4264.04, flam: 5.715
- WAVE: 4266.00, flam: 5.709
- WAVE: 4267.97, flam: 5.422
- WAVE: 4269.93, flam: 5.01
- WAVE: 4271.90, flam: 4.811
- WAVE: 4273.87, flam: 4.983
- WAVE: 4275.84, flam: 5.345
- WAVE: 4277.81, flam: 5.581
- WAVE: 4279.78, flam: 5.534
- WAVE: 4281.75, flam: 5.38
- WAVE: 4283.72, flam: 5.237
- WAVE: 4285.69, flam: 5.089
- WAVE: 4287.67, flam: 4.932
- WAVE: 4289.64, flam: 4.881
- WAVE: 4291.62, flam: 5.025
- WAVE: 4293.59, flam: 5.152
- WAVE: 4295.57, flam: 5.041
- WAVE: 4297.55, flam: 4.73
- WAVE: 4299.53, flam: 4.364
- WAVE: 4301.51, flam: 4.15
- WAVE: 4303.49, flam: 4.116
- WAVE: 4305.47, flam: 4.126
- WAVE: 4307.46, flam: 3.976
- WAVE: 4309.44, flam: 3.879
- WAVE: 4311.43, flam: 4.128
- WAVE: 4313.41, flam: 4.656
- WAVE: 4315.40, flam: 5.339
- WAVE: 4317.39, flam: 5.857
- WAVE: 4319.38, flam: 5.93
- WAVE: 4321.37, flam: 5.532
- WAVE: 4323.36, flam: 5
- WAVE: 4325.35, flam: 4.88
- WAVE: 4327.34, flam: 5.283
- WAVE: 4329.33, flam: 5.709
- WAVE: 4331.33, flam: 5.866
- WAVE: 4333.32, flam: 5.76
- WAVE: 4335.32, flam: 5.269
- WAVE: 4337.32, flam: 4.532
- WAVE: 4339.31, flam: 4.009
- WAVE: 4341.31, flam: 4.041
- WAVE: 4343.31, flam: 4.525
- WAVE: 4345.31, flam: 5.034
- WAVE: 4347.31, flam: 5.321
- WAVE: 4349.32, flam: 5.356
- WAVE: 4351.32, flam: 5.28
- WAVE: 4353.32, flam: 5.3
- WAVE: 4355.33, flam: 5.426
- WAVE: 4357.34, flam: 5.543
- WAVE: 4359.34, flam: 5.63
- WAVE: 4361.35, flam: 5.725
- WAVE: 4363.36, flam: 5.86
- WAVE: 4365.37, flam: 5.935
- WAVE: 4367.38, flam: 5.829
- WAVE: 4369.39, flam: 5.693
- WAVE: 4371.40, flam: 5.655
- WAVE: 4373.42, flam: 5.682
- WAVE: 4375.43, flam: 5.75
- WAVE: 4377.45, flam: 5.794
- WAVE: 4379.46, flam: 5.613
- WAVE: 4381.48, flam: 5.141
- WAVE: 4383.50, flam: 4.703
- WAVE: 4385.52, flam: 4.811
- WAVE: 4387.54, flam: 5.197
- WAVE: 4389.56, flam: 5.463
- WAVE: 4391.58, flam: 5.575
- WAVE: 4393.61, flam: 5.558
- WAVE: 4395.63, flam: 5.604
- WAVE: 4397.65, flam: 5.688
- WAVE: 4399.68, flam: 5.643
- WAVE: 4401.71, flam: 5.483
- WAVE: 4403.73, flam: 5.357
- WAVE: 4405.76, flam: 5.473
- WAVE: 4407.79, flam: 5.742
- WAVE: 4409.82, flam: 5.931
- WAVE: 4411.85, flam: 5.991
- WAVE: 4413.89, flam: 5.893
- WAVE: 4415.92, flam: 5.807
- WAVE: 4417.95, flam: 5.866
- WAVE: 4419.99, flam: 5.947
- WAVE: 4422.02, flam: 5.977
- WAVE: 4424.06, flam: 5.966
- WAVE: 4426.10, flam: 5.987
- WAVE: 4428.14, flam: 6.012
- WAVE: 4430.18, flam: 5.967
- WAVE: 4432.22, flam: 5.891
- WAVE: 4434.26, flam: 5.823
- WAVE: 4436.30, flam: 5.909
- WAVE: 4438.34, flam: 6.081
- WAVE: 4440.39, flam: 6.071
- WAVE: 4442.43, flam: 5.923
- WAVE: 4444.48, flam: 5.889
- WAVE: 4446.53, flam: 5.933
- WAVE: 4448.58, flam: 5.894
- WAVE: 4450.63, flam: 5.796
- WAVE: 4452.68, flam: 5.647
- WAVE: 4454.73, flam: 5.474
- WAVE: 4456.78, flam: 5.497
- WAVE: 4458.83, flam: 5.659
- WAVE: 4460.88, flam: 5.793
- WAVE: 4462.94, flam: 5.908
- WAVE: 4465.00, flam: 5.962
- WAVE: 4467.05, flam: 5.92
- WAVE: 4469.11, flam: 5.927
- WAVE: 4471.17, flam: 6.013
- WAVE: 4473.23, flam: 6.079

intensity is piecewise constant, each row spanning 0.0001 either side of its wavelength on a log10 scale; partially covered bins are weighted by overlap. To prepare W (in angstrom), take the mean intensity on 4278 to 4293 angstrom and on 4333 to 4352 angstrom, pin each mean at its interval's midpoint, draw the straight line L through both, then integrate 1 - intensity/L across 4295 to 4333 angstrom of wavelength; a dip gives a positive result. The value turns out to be 1.0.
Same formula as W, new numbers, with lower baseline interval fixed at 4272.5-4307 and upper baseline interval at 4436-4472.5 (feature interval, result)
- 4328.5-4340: -0.13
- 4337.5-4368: 0.25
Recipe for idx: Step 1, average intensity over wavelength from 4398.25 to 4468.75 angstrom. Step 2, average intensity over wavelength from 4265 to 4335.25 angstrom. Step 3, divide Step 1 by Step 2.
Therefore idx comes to 1.2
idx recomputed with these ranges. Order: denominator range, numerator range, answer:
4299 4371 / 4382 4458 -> 1.12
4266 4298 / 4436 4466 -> 1.13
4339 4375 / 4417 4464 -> 1.09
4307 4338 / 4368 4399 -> 1.07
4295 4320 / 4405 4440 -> 1.28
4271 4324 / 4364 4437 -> 1.15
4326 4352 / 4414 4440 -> 1.17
